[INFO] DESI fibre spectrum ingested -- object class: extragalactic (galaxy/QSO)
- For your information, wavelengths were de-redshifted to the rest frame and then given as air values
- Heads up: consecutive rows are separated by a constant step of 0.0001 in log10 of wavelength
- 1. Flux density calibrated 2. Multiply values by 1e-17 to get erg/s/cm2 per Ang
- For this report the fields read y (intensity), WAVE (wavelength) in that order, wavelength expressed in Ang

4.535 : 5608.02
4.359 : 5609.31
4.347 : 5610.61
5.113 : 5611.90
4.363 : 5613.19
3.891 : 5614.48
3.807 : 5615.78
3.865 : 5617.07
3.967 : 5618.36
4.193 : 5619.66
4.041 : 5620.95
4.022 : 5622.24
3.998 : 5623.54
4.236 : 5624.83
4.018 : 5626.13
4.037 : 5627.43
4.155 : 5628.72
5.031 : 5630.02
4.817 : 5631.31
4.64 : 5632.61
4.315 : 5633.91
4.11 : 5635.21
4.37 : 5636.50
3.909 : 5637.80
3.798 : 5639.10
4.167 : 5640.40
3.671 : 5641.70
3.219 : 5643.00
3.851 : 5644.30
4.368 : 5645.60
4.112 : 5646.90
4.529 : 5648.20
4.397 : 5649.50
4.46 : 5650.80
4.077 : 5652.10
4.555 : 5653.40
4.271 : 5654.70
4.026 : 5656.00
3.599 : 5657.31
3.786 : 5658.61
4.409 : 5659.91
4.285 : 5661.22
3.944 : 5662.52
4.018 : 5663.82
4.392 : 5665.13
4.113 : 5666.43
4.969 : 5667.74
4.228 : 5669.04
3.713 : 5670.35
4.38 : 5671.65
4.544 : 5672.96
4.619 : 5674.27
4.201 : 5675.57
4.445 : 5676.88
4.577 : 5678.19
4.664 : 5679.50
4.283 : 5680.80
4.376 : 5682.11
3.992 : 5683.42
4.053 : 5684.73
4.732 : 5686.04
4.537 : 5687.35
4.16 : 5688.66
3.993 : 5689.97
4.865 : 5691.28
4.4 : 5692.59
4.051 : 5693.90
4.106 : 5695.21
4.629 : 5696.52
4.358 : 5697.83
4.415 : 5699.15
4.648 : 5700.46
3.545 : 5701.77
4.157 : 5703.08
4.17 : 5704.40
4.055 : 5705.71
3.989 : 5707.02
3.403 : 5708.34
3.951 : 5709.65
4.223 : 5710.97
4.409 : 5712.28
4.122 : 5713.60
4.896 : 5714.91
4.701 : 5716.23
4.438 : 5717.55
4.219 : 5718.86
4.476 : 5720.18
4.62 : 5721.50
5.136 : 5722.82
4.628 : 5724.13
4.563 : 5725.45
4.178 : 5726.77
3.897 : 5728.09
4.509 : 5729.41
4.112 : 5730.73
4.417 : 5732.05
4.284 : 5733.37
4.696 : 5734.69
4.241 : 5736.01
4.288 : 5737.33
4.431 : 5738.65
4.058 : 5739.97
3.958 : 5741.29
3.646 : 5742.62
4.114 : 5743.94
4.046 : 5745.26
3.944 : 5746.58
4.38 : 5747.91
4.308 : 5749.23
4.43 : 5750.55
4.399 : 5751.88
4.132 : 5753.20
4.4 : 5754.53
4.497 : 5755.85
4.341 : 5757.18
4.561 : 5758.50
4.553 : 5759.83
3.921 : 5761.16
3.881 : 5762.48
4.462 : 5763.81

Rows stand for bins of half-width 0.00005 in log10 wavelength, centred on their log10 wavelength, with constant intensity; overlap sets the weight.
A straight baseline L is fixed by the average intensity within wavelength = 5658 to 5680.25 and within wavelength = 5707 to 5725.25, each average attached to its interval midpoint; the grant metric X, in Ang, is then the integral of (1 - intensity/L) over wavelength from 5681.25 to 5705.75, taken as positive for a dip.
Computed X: 0.4 Ang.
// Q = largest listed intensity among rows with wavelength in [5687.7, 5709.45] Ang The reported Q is 4.865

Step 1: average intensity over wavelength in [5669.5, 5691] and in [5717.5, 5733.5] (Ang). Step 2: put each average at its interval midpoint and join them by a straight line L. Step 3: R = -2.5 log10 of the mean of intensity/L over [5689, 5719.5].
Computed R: 0.03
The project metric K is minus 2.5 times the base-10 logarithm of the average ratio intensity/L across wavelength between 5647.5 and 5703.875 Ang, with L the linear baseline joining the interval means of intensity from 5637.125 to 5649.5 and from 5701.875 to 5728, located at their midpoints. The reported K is -0.04 mag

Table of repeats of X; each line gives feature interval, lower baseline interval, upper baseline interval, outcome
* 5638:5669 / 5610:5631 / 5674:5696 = 1.10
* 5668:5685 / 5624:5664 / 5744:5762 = -0.52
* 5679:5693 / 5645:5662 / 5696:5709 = -0.68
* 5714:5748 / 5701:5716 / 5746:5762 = -1.05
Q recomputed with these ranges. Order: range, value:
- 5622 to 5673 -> 5.031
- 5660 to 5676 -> 4.969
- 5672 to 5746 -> 5.136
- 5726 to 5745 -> 4.696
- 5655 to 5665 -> 4.409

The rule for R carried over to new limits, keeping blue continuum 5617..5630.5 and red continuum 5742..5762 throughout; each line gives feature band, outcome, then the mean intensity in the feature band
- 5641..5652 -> 0.02 mag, 4.08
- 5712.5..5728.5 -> -0.07 mag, 4.5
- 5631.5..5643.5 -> 0.02 mag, 4.06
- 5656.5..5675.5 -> -0.01 mag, 4.21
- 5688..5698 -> -0.03 mag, 4.32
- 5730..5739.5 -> -0.03 mag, 4.35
